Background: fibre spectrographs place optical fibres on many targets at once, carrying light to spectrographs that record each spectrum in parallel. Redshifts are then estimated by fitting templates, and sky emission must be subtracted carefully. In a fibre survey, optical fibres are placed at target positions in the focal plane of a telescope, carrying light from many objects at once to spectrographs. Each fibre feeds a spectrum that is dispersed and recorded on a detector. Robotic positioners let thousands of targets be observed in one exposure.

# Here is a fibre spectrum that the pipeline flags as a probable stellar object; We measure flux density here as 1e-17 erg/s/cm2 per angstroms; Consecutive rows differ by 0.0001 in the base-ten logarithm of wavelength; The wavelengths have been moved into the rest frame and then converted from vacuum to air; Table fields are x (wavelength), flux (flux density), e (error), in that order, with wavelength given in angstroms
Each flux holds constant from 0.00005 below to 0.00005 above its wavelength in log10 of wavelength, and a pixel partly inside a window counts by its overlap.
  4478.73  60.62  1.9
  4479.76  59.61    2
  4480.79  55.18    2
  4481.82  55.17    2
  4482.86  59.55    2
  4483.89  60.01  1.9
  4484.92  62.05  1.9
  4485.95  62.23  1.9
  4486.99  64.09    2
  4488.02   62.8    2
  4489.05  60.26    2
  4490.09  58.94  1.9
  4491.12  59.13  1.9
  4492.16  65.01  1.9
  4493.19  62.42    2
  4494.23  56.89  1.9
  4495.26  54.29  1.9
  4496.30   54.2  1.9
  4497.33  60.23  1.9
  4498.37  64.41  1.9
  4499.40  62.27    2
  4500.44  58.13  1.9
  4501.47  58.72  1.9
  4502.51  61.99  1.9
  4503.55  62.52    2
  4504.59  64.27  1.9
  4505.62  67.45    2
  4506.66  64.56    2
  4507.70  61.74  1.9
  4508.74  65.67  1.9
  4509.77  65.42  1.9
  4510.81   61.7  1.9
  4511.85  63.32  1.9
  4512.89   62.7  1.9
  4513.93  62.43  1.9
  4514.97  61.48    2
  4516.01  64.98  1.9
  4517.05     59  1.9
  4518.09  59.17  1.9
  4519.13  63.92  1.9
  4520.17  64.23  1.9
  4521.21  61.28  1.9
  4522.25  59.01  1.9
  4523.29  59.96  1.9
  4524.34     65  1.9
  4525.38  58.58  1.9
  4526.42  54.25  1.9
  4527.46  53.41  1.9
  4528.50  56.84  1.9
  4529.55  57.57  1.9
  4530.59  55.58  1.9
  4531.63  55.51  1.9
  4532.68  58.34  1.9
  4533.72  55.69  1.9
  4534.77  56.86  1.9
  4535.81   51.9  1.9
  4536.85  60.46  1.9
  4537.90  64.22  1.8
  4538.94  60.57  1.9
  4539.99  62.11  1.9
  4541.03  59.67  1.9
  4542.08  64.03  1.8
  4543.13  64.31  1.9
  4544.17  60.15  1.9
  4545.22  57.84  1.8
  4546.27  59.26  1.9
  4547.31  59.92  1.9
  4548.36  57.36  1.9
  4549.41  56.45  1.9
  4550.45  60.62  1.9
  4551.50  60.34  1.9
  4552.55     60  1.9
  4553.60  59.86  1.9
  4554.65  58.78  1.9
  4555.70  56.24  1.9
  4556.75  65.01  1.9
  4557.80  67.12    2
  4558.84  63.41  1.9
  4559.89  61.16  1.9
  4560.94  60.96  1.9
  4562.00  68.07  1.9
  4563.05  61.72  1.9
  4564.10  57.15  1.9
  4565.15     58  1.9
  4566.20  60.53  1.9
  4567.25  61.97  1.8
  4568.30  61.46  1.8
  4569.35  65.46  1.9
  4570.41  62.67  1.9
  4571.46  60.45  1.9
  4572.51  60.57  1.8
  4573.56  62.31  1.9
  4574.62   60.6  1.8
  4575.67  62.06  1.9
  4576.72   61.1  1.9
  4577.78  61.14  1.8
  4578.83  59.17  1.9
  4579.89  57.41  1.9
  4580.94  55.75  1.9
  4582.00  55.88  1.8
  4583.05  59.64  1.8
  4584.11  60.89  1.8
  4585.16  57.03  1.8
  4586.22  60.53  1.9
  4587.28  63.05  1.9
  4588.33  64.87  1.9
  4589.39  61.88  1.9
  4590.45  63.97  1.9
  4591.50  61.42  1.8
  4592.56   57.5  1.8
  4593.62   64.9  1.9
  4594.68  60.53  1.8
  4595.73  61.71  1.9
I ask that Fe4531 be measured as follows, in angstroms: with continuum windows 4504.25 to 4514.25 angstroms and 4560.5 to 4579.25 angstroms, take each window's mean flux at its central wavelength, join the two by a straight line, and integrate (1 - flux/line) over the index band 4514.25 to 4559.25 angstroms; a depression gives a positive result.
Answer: 2.2 angstroms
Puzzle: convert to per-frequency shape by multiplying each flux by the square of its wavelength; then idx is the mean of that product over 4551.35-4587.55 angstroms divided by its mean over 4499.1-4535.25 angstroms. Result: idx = 1.0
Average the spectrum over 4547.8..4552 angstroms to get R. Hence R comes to 58.7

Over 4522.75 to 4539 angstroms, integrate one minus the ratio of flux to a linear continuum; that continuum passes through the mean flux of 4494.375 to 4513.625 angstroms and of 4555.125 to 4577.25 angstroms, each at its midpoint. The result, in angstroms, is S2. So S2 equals 1.1 angstroms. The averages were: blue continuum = 61.8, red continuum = 61.8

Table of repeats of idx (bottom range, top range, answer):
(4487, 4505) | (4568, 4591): 1.04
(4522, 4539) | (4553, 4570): 1.08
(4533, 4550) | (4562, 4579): 1.04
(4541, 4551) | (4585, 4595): 1.05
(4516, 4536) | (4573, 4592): 1.06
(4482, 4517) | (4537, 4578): 1.02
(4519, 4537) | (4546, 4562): 1.06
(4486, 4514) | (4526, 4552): 0.97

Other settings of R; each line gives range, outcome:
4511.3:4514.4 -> 62.8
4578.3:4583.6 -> 57.6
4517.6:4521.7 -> 62.2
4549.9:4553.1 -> 60.3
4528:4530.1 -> 57.1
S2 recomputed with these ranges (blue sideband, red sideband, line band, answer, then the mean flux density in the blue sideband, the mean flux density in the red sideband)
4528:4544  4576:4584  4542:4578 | -1.4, 58.9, 58.8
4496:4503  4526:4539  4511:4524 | -0.8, 60.2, 56.9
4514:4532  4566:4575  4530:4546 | 0.3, 59.5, 61.8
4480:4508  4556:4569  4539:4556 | 0.5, 60.7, 62.2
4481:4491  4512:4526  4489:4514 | -0.2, 60.3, 61.7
